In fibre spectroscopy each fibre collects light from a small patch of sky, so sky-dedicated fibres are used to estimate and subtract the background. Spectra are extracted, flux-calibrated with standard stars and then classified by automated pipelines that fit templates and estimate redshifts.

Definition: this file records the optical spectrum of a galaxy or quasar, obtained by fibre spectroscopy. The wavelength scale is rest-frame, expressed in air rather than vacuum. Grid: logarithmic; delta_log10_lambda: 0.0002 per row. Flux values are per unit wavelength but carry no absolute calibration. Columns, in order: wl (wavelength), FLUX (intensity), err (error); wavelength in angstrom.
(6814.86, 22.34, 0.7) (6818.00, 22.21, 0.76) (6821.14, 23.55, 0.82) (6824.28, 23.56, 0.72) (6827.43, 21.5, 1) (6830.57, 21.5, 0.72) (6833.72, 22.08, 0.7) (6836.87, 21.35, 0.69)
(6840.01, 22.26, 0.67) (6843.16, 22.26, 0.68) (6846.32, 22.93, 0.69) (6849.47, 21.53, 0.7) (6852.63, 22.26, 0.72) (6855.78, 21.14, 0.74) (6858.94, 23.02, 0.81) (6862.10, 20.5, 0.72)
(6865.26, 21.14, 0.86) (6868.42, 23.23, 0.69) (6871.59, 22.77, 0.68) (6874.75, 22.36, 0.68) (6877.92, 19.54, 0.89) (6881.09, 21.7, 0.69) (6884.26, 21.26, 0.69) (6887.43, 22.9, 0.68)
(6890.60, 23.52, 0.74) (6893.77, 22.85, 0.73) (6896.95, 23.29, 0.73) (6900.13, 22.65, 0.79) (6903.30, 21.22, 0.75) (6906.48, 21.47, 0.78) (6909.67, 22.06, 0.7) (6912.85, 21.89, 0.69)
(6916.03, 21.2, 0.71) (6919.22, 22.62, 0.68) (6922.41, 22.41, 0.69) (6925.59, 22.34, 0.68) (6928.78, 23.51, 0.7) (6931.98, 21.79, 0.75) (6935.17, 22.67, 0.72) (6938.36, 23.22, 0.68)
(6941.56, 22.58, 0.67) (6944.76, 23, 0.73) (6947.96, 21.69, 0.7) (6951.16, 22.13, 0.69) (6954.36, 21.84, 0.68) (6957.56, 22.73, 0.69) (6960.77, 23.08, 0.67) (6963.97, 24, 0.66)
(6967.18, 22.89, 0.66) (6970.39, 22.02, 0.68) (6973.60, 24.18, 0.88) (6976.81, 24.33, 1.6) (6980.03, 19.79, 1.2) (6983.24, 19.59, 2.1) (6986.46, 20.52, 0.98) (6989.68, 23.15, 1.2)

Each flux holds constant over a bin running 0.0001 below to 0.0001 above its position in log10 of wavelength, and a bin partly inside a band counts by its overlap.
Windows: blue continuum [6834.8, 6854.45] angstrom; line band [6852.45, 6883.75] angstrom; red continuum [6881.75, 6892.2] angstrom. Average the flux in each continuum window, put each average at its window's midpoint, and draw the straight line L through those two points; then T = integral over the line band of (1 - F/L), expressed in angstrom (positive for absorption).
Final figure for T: 0.83 angstrom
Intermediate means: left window 22.1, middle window 21.7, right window 22.5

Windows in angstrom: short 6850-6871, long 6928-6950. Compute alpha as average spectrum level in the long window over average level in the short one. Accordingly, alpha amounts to 1.03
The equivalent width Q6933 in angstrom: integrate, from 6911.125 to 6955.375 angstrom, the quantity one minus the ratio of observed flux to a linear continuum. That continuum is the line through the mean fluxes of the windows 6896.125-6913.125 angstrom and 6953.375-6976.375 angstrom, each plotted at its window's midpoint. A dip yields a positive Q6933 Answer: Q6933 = 0.4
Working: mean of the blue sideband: 22.1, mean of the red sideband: 23.1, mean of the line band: 22.4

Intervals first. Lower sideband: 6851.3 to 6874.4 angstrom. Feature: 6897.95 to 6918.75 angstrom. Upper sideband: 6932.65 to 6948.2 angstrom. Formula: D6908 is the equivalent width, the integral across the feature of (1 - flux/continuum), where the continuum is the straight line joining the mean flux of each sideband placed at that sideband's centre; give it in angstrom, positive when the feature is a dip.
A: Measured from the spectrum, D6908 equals 0.5 angstrom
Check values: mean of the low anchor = 22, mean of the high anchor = 22.7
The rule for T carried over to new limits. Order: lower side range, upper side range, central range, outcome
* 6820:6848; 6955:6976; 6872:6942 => 1.7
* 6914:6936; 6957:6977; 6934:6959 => 0.4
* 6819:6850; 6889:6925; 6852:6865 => 0.4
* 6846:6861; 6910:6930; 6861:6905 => 0.2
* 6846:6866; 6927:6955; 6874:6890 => 0.3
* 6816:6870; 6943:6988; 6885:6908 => -0.3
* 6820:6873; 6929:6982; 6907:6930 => 0.2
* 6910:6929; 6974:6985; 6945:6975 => -1.3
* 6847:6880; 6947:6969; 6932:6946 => -0.2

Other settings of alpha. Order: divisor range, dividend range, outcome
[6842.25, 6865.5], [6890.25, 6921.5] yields 1.02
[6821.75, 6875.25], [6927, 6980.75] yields 1.03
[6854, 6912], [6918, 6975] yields 1.03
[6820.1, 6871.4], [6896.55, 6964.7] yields 1.01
